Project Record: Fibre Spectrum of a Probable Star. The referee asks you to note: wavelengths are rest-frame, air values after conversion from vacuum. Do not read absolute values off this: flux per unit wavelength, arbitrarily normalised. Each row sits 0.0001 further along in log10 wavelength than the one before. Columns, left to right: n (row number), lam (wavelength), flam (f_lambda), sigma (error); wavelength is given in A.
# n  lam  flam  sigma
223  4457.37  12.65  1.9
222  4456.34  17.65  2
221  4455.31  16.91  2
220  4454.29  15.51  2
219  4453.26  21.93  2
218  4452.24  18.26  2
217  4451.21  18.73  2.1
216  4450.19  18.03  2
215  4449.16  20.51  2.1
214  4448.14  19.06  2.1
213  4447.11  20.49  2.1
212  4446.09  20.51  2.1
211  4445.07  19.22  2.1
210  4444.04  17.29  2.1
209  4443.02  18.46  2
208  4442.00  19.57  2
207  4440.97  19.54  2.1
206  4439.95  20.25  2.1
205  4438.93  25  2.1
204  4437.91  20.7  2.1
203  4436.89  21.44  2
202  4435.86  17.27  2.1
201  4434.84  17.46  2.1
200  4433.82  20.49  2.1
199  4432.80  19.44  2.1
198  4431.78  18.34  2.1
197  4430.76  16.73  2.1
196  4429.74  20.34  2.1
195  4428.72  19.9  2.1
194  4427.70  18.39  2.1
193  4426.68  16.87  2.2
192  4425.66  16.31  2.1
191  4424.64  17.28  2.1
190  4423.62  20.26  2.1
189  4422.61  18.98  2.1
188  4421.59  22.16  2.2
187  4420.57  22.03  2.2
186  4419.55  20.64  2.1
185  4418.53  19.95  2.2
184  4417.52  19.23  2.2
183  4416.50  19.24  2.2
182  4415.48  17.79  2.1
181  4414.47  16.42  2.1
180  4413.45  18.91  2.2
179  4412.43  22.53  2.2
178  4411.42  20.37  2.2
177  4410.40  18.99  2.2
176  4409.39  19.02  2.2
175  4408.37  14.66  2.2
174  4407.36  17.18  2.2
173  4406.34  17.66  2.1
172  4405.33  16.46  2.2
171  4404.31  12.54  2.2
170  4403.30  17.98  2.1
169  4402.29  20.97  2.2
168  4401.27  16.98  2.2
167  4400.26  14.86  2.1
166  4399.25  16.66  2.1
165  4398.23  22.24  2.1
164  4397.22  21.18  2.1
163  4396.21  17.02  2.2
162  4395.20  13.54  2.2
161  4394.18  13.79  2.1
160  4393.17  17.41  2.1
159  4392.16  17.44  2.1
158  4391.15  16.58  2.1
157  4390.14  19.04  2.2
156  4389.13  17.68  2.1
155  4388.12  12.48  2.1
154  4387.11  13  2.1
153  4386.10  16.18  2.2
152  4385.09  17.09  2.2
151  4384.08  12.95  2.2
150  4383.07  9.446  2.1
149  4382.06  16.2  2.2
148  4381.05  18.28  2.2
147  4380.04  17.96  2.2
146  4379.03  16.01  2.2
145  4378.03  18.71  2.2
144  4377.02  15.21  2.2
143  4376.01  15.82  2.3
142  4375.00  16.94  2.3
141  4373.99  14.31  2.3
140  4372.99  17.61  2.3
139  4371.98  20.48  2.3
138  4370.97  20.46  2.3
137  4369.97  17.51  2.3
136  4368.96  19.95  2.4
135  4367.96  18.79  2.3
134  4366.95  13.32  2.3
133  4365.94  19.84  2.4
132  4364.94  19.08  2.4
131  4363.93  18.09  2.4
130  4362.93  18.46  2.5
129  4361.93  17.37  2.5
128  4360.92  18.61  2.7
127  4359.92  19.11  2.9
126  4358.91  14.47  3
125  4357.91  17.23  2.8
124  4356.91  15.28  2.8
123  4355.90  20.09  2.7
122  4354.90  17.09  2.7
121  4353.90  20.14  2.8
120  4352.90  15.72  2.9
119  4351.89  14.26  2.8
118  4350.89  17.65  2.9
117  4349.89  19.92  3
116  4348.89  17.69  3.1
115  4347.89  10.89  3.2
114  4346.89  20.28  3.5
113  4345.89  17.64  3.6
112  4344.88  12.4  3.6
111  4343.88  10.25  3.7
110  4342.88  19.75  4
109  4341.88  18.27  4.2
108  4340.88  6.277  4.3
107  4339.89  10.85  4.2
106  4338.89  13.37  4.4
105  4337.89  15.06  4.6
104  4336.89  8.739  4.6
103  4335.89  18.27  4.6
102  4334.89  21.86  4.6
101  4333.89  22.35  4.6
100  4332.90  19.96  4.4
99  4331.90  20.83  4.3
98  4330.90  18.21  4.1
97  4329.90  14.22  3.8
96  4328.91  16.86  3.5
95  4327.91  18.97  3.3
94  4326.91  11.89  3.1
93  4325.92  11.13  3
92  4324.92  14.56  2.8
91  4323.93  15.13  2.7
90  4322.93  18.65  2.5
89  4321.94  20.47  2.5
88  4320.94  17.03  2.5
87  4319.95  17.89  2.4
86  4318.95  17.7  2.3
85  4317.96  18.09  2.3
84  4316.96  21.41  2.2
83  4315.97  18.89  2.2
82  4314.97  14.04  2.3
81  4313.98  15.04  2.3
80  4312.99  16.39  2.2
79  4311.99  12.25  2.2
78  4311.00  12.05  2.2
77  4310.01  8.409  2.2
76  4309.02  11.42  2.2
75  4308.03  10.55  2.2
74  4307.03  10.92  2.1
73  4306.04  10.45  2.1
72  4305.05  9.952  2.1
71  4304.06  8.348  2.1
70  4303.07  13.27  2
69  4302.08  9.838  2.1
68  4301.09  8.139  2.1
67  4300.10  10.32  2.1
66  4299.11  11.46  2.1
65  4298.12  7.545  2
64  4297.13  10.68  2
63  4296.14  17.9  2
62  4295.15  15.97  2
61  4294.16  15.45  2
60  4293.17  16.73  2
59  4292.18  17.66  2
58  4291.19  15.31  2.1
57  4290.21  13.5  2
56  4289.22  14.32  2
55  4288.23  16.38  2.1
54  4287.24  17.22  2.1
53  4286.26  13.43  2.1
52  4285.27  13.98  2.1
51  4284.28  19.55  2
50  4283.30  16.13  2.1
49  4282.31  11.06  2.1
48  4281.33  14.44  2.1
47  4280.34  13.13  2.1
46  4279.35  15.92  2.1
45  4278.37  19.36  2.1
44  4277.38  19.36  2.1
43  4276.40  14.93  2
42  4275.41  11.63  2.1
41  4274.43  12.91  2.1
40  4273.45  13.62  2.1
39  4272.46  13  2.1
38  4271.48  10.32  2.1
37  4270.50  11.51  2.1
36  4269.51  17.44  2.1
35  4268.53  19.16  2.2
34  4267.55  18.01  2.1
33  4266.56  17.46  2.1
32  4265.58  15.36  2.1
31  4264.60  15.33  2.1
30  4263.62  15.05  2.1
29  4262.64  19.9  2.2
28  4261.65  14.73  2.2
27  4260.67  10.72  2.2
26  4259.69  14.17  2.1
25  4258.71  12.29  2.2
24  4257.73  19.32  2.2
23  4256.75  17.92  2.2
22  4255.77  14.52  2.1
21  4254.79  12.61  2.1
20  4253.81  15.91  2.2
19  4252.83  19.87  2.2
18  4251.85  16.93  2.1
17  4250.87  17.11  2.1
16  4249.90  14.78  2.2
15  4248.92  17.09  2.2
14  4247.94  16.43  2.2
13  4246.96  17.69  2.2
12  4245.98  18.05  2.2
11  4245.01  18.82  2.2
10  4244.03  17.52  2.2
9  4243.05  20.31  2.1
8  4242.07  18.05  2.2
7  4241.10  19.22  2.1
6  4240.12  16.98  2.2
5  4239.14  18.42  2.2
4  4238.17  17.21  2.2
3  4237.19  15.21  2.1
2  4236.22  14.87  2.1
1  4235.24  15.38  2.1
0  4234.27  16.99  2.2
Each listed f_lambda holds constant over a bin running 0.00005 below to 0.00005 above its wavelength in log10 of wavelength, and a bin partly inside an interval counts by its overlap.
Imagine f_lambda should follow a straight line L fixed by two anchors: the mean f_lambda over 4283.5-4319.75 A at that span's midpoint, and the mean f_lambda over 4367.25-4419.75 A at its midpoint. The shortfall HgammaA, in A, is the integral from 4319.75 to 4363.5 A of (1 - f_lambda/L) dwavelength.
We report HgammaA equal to -3.4 A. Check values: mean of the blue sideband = 13.8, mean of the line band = 16.5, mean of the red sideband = 17.3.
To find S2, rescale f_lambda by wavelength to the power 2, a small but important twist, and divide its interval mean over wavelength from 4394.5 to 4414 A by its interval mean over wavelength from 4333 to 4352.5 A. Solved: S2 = 1.2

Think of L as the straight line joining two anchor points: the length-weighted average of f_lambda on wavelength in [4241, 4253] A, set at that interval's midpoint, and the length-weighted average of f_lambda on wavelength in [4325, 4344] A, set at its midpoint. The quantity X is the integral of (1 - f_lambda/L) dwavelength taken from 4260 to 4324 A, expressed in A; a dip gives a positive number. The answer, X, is 8.3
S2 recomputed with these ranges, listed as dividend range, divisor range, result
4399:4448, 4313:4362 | 1.18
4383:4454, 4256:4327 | 1.34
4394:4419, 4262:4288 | 1.24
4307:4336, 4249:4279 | 1.07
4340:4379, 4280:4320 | 1.26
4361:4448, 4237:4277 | 1.20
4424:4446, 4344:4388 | 1.17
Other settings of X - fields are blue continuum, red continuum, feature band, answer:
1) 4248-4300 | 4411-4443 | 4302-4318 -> 3.2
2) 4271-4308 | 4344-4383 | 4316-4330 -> -1.5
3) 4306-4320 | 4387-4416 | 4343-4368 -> -1.8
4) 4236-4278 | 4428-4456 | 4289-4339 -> 7.0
